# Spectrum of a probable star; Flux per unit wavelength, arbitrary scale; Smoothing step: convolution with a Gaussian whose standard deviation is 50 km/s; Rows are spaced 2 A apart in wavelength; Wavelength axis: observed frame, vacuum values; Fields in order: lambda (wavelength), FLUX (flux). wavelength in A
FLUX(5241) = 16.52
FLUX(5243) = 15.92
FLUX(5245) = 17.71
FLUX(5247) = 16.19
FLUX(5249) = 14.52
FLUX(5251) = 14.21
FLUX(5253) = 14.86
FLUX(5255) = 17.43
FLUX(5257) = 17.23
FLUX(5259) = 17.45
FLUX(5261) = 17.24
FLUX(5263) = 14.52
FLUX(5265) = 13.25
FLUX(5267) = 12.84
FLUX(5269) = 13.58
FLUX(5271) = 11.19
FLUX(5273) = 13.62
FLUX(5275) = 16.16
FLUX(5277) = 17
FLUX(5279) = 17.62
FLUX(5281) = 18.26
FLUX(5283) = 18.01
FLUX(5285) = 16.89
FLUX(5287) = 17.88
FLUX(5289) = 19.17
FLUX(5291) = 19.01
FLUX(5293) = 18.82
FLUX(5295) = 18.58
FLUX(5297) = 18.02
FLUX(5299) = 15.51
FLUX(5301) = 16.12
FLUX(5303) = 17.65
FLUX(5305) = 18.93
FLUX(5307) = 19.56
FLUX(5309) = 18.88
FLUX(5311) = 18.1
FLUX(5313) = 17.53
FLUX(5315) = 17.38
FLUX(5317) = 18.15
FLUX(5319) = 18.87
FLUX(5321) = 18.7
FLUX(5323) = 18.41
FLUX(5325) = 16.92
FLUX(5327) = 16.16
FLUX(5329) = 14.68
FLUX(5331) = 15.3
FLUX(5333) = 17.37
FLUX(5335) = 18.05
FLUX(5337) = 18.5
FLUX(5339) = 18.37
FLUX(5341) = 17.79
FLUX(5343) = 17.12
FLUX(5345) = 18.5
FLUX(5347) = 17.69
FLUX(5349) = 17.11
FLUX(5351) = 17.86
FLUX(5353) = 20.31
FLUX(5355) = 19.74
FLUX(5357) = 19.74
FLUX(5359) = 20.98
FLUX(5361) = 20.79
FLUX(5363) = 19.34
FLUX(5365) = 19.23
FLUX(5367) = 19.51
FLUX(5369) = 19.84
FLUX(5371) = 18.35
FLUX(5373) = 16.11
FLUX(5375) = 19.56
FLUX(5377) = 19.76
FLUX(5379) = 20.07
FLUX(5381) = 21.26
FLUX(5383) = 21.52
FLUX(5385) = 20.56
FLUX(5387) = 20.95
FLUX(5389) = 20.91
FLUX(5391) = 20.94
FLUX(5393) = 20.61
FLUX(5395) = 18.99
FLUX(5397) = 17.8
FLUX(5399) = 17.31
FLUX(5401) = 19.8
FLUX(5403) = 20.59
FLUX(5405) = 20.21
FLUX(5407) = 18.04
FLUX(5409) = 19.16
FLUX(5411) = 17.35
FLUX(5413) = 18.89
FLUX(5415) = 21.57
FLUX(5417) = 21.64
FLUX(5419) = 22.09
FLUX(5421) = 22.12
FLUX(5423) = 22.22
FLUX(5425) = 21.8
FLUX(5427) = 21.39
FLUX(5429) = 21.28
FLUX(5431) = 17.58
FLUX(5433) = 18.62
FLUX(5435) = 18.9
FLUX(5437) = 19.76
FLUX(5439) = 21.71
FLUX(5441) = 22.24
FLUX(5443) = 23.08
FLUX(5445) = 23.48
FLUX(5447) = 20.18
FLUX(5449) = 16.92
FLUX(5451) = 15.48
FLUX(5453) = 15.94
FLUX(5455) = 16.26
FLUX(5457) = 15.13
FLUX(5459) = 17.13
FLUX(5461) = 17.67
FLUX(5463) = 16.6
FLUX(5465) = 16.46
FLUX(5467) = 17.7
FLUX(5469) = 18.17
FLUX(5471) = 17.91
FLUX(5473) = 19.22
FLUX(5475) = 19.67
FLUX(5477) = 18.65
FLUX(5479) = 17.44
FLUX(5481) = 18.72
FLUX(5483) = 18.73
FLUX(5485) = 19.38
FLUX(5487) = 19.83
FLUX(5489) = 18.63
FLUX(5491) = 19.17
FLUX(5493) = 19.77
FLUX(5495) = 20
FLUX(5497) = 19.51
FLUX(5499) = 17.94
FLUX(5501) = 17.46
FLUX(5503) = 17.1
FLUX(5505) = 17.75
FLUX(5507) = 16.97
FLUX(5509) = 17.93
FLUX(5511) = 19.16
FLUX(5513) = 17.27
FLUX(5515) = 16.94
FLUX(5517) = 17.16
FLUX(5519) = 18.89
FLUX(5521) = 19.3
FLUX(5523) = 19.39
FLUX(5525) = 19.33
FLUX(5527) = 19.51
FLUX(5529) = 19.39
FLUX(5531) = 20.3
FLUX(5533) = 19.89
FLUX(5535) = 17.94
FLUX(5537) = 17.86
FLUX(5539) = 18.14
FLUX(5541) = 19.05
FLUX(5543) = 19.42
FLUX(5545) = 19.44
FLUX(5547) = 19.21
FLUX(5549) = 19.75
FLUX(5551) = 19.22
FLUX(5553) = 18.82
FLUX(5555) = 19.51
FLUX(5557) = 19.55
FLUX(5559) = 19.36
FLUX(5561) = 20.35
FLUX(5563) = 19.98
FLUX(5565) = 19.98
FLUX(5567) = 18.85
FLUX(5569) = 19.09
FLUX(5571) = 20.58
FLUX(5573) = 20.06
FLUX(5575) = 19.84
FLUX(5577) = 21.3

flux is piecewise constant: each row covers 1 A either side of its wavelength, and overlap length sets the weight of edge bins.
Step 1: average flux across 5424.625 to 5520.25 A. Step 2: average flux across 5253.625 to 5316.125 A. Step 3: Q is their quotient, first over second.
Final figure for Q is 1.10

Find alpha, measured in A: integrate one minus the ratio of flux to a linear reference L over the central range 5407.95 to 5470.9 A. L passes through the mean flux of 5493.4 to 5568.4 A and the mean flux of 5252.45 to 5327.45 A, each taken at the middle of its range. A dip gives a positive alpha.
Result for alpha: -3.9 A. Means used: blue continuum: 17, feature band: 19.3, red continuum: 18.9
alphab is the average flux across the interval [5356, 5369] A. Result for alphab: 19.9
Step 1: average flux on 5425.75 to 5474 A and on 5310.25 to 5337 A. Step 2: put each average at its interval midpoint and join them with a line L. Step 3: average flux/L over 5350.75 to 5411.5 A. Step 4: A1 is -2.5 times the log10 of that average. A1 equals -0.094 mag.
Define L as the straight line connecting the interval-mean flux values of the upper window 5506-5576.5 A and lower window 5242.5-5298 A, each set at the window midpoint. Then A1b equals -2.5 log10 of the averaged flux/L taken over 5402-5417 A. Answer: -0.11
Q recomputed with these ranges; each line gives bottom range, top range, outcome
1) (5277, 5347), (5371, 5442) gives 1.13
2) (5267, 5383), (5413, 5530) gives 1.06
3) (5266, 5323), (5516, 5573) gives 1.12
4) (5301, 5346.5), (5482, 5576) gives 1.07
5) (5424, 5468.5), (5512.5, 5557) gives 1.00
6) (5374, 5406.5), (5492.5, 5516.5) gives 0.90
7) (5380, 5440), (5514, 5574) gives 0.95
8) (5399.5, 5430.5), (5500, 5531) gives 0.90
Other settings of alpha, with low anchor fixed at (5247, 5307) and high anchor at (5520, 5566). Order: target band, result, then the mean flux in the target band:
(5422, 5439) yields -2.04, 20.3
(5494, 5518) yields 1.26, 17.9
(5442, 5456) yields -0.35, 18.8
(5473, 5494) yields -0.36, 19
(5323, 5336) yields 0.34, 16.6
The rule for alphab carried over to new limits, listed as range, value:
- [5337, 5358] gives 18.4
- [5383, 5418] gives 19.8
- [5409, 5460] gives 19.7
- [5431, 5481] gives 18.5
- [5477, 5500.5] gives 19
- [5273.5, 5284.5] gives 17.2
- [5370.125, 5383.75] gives 19.5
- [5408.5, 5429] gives 20.9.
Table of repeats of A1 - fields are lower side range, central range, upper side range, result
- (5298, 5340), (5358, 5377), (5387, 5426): -0.02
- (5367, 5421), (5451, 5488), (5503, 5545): 0.08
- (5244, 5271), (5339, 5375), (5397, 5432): -0.03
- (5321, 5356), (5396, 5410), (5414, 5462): 0.00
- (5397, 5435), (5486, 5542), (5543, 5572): 0.06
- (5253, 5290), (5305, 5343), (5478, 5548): -0.07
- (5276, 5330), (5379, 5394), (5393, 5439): -0.08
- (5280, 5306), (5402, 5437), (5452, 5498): -0.12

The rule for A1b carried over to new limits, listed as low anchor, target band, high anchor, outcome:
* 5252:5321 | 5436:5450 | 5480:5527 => -0.16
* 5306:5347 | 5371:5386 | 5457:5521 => -0.11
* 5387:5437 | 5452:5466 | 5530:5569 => 0.20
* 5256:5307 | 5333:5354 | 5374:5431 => 0.02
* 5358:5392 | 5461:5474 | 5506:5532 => 0.08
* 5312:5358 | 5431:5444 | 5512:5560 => -0.12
